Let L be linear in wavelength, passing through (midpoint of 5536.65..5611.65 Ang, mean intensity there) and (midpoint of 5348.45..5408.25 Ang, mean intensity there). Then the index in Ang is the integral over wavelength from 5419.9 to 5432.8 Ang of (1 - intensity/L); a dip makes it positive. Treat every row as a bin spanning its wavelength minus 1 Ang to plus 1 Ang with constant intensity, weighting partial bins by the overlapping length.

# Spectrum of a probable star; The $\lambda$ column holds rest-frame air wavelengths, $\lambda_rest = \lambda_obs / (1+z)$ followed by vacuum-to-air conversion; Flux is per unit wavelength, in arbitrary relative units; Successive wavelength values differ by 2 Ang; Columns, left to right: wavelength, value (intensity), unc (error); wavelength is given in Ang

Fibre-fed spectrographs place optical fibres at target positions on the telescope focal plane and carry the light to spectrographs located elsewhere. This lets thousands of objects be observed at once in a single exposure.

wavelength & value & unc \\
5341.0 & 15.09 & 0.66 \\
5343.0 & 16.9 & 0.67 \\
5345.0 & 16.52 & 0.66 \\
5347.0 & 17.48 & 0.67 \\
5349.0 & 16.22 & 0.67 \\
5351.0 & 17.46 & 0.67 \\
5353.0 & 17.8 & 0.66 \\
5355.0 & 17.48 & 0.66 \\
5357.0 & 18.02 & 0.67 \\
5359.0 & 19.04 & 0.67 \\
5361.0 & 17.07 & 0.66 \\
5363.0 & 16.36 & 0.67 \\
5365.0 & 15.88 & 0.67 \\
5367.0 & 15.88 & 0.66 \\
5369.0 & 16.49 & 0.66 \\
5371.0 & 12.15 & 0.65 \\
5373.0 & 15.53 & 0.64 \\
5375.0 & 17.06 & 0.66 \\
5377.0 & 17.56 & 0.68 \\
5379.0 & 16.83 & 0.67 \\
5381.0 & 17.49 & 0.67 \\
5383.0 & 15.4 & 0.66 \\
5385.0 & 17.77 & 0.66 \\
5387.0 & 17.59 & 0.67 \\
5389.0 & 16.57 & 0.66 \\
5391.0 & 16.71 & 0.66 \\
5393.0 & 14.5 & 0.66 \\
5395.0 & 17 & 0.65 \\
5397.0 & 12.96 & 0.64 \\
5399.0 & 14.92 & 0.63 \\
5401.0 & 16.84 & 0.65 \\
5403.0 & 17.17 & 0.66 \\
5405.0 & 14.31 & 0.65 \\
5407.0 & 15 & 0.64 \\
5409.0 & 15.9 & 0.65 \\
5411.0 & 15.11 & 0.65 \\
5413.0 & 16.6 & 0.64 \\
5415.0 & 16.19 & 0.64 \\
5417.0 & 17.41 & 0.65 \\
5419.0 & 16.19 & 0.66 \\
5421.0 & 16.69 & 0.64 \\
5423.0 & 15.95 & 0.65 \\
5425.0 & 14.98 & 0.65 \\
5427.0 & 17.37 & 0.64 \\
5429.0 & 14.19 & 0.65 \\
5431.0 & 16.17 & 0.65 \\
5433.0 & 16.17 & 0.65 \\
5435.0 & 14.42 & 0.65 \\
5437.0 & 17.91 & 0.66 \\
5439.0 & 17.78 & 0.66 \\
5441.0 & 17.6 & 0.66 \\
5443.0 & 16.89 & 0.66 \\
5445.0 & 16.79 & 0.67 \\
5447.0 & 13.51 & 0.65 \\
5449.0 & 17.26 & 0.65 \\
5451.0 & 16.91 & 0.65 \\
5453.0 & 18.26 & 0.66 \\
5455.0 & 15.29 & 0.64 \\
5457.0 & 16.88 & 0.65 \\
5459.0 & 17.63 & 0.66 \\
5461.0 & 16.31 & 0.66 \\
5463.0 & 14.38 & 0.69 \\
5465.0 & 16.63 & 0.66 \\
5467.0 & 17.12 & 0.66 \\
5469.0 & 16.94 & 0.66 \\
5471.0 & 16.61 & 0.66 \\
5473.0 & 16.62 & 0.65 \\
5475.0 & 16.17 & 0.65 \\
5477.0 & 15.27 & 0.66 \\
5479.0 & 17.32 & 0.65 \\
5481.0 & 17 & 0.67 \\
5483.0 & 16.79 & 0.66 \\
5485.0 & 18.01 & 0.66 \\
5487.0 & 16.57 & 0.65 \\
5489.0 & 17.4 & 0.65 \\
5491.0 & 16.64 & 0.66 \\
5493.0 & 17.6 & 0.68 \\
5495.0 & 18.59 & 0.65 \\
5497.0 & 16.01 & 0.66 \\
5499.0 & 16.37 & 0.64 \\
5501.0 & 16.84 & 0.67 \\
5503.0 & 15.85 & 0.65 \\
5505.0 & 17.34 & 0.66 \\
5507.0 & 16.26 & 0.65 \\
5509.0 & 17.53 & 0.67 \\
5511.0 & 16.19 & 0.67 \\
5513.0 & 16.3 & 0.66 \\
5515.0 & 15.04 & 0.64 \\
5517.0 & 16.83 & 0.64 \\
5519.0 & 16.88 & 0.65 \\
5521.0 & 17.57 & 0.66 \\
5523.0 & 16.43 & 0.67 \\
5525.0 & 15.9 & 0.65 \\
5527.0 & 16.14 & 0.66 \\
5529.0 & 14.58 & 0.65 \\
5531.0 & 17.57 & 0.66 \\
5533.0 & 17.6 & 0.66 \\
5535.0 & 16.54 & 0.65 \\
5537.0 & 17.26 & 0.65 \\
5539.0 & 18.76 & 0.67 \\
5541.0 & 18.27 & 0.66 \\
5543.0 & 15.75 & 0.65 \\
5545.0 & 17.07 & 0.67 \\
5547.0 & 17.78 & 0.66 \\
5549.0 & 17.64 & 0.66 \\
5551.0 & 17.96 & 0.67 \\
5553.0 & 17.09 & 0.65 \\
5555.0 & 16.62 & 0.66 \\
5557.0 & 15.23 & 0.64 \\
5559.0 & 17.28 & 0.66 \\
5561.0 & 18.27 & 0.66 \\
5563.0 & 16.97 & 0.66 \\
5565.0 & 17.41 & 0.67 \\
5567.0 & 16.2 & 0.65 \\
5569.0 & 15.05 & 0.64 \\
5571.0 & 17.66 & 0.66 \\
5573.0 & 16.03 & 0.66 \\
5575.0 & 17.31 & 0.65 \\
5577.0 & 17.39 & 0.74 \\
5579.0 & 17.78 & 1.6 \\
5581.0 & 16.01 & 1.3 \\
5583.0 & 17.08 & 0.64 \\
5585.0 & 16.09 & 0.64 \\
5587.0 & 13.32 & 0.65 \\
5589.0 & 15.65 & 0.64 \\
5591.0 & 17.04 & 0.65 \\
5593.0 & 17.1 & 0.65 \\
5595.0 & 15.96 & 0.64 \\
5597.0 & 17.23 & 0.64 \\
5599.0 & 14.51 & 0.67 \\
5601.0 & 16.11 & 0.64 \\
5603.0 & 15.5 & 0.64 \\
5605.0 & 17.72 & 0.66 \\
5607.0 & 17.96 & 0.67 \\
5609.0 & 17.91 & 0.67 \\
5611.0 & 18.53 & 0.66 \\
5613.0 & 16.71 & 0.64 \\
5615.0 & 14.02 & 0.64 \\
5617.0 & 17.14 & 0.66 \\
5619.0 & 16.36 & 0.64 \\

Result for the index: 0.45 Ang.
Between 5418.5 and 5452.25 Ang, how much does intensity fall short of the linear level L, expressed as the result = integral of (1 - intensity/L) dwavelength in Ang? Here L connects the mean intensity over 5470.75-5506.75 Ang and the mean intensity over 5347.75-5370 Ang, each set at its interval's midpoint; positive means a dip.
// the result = 1.3 Ang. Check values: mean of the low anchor 17.1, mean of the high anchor 16.8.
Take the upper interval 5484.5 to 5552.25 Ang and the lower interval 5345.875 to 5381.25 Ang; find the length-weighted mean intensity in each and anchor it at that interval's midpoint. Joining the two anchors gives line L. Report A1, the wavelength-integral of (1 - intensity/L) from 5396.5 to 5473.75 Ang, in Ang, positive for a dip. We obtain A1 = 2.8 Ang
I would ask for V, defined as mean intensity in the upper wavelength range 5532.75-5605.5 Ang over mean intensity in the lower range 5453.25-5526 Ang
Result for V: 1.01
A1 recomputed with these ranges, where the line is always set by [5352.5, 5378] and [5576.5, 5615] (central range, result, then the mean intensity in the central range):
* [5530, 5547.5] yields -0.9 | 17.4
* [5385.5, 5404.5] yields 0.7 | 16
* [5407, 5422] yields 0.3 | 16.2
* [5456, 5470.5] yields 0.0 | 16.6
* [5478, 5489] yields -0.4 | 17.2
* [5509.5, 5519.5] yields 0.2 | 16.3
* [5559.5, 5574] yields -0.2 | 16.8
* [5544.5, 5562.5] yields -0.7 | 17.2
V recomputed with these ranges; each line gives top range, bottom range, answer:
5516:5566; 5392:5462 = 1.05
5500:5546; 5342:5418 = 1.02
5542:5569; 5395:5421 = 1.07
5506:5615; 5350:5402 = 1.02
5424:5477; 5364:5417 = 1.02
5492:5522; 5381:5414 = 1.05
